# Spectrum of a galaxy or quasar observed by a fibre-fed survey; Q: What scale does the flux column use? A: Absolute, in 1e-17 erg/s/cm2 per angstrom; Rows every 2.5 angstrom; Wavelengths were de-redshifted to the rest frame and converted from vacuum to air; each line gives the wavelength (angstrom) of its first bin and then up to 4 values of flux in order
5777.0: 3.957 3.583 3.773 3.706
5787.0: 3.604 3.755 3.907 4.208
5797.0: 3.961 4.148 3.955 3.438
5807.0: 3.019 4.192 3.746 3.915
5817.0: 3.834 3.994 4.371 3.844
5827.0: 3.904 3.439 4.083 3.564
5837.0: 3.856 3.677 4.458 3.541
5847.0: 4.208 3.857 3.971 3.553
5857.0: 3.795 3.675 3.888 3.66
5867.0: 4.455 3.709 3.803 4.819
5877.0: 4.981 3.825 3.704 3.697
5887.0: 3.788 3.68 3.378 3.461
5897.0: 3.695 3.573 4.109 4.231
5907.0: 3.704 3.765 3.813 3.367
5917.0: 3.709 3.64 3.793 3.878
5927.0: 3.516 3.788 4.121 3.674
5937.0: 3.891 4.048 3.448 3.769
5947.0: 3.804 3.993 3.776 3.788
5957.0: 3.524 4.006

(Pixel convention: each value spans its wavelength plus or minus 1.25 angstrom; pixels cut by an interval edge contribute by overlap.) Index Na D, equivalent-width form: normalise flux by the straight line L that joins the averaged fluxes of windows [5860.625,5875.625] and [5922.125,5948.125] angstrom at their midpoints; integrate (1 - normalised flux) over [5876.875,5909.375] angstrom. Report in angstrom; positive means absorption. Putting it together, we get 1.3 angstrom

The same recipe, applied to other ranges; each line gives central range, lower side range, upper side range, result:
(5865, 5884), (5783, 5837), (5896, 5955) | -1.67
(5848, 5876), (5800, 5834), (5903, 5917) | -1.00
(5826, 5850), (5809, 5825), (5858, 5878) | 1.05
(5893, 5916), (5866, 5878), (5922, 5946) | 1.76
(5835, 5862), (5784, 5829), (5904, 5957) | -0.17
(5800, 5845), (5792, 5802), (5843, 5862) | 1.28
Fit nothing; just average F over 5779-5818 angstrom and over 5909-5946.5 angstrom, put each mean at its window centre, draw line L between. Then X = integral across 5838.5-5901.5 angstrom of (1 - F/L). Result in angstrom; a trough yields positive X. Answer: -1.8 angstrom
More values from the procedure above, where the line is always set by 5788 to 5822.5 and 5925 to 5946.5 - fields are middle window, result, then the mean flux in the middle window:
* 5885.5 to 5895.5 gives 0.6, 3.58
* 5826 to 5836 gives 0.3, 3.75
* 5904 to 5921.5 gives 0.3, 3.73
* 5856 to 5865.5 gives 0.2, 3.76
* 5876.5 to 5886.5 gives -0.4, 3.96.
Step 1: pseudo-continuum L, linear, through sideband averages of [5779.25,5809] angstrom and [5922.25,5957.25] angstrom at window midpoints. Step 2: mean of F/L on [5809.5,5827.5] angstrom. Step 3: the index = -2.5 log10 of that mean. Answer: -0.05 mag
